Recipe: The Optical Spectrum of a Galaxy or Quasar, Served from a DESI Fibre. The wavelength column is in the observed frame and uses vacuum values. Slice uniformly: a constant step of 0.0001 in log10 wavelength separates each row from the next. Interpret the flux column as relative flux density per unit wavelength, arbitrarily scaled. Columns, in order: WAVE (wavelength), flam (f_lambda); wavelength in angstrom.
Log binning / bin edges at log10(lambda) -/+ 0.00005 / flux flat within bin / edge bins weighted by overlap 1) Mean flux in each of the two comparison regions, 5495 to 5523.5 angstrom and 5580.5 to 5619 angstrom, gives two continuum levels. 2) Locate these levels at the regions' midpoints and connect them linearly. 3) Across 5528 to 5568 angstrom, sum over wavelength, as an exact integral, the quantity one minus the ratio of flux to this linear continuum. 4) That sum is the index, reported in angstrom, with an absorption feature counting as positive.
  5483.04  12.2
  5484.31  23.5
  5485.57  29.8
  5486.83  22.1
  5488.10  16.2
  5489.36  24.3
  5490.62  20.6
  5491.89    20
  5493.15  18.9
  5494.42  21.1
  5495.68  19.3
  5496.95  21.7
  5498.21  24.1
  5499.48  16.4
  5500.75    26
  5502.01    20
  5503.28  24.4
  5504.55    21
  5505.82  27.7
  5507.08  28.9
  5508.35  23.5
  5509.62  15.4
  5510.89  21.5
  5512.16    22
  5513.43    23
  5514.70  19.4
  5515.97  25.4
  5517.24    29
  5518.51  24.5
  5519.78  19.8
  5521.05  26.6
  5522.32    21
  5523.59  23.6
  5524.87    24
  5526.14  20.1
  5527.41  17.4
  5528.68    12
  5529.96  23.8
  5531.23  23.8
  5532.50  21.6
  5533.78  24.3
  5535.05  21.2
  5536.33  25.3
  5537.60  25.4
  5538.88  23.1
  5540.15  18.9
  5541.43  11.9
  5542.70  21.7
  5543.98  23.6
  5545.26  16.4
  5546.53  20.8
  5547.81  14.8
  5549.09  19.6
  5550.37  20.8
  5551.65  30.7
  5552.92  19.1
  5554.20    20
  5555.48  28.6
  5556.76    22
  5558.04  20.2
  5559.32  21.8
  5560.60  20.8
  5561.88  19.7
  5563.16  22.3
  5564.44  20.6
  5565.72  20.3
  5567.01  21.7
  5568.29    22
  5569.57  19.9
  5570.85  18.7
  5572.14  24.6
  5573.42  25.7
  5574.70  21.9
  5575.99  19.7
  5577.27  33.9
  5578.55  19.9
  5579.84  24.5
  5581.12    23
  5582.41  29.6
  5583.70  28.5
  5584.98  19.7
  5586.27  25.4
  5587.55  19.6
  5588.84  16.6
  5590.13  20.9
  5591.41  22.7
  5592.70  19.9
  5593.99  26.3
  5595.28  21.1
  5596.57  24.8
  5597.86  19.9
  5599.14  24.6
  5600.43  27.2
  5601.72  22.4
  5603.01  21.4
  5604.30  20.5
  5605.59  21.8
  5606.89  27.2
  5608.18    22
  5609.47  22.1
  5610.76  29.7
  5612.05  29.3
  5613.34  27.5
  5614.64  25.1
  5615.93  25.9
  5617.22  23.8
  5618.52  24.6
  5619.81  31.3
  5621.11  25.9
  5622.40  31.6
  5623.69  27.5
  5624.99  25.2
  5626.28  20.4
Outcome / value 3.5 angstrom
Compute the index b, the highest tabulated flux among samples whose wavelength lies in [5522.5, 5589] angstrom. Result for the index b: 33.9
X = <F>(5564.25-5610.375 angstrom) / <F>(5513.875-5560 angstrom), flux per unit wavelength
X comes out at 1.05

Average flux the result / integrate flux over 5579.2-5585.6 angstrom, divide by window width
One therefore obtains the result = 25.1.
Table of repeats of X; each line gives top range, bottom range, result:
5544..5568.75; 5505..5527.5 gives 0.92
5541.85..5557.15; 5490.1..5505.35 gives 1.01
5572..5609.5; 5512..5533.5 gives 1.05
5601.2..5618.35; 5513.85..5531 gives 1.11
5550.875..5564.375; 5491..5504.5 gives 1.06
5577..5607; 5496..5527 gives 1.02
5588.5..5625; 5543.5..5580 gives 1.12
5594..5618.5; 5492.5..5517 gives 1.09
